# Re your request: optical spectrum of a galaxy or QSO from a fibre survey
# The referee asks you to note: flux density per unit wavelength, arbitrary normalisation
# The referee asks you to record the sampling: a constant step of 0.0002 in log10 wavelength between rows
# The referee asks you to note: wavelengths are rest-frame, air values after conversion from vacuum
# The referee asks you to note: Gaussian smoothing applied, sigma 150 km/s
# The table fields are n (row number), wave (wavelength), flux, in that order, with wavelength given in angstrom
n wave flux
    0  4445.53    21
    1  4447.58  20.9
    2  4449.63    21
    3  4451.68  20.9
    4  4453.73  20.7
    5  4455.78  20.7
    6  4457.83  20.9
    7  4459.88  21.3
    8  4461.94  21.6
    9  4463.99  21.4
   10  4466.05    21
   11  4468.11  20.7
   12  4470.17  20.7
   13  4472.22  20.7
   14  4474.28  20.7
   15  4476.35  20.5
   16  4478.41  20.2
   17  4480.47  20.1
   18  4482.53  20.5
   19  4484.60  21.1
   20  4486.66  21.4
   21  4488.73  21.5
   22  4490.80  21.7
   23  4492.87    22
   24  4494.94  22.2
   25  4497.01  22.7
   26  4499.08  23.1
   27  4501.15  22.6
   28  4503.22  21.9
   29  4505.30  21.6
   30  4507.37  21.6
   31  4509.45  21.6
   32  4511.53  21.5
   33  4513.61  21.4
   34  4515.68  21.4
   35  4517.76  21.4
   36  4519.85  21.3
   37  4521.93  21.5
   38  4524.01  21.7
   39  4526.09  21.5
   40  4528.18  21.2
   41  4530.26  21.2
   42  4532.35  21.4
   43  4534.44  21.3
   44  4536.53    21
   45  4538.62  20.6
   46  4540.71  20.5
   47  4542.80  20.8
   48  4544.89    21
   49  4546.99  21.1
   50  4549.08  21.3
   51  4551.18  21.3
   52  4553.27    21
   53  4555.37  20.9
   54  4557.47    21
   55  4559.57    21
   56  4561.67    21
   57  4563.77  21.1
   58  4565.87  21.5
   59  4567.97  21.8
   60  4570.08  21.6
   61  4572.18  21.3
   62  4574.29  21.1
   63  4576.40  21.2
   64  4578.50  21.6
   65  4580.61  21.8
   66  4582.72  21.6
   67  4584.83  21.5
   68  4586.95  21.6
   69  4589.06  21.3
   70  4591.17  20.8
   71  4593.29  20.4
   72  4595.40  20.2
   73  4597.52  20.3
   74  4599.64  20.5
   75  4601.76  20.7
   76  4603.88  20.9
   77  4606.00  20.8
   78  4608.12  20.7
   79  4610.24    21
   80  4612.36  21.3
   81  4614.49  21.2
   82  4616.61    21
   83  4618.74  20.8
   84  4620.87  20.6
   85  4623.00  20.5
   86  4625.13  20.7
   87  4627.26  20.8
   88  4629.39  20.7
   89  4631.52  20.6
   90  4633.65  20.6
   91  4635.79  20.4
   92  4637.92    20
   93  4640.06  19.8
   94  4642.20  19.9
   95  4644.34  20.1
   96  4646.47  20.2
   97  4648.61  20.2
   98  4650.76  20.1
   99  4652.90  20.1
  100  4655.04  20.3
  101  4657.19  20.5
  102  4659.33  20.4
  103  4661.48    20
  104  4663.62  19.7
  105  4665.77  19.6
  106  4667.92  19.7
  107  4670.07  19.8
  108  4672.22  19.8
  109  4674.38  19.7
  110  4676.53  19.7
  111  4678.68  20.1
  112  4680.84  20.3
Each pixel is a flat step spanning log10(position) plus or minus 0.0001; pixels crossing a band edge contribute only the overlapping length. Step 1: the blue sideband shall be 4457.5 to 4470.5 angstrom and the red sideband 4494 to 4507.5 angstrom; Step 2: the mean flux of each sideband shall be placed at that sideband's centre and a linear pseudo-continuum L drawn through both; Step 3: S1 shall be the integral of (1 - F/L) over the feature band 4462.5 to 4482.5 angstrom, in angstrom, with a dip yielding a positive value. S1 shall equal 0.65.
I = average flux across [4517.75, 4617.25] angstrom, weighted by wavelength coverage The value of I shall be 21.1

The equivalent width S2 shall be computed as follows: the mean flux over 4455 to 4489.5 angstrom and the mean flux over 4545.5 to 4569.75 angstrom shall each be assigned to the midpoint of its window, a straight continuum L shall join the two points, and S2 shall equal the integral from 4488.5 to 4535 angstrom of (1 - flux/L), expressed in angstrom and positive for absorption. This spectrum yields -1.54 angstrom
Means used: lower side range 20.9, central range 21.7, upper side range 21.2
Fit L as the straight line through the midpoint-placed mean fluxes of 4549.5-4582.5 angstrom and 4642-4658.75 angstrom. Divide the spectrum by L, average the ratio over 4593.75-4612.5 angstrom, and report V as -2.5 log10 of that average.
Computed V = 0.01 mag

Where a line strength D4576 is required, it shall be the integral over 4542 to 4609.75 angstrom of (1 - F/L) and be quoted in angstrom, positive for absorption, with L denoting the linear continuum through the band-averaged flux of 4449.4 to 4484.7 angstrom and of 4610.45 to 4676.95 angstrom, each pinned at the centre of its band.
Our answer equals -2.0 angstrom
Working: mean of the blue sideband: 20.8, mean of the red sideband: 20.3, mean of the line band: 21.1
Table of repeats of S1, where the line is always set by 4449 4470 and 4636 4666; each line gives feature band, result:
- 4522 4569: -1.27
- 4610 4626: -0.50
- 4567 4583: -0.81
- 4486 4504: -1.13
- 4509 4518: -0.31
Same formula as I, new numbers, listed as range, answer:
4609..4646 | 20.6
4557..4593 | 21.3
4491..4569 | 21.4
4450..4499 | 21.1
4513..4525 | 21.5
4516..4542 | 21.2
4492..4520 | 21.9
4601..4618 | 21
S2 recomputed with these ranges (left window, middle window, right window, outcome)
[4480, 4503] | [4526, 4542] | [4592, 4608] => 0.2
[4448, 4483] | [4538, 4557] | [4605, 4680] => -0.3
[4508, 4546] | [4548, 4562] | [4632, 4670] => -0.1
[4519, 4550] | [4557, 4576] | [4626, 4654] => -0.3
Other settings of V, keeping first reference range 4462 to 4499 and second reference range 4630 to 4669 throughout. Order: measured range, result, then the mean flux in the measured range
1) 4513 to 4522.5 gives -0.02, 21.4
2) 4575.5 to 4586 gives -0.05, 21.5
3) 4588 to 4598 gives -0.01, 20.6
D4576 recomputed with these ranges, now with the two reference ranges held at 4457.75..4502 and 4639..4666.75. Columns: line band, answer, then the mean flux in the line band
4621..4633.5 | -0.24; 20.7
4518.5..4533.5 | -0.30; 21.4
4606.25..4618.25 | -0.38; 21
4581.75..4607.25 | -0.49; 20.9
